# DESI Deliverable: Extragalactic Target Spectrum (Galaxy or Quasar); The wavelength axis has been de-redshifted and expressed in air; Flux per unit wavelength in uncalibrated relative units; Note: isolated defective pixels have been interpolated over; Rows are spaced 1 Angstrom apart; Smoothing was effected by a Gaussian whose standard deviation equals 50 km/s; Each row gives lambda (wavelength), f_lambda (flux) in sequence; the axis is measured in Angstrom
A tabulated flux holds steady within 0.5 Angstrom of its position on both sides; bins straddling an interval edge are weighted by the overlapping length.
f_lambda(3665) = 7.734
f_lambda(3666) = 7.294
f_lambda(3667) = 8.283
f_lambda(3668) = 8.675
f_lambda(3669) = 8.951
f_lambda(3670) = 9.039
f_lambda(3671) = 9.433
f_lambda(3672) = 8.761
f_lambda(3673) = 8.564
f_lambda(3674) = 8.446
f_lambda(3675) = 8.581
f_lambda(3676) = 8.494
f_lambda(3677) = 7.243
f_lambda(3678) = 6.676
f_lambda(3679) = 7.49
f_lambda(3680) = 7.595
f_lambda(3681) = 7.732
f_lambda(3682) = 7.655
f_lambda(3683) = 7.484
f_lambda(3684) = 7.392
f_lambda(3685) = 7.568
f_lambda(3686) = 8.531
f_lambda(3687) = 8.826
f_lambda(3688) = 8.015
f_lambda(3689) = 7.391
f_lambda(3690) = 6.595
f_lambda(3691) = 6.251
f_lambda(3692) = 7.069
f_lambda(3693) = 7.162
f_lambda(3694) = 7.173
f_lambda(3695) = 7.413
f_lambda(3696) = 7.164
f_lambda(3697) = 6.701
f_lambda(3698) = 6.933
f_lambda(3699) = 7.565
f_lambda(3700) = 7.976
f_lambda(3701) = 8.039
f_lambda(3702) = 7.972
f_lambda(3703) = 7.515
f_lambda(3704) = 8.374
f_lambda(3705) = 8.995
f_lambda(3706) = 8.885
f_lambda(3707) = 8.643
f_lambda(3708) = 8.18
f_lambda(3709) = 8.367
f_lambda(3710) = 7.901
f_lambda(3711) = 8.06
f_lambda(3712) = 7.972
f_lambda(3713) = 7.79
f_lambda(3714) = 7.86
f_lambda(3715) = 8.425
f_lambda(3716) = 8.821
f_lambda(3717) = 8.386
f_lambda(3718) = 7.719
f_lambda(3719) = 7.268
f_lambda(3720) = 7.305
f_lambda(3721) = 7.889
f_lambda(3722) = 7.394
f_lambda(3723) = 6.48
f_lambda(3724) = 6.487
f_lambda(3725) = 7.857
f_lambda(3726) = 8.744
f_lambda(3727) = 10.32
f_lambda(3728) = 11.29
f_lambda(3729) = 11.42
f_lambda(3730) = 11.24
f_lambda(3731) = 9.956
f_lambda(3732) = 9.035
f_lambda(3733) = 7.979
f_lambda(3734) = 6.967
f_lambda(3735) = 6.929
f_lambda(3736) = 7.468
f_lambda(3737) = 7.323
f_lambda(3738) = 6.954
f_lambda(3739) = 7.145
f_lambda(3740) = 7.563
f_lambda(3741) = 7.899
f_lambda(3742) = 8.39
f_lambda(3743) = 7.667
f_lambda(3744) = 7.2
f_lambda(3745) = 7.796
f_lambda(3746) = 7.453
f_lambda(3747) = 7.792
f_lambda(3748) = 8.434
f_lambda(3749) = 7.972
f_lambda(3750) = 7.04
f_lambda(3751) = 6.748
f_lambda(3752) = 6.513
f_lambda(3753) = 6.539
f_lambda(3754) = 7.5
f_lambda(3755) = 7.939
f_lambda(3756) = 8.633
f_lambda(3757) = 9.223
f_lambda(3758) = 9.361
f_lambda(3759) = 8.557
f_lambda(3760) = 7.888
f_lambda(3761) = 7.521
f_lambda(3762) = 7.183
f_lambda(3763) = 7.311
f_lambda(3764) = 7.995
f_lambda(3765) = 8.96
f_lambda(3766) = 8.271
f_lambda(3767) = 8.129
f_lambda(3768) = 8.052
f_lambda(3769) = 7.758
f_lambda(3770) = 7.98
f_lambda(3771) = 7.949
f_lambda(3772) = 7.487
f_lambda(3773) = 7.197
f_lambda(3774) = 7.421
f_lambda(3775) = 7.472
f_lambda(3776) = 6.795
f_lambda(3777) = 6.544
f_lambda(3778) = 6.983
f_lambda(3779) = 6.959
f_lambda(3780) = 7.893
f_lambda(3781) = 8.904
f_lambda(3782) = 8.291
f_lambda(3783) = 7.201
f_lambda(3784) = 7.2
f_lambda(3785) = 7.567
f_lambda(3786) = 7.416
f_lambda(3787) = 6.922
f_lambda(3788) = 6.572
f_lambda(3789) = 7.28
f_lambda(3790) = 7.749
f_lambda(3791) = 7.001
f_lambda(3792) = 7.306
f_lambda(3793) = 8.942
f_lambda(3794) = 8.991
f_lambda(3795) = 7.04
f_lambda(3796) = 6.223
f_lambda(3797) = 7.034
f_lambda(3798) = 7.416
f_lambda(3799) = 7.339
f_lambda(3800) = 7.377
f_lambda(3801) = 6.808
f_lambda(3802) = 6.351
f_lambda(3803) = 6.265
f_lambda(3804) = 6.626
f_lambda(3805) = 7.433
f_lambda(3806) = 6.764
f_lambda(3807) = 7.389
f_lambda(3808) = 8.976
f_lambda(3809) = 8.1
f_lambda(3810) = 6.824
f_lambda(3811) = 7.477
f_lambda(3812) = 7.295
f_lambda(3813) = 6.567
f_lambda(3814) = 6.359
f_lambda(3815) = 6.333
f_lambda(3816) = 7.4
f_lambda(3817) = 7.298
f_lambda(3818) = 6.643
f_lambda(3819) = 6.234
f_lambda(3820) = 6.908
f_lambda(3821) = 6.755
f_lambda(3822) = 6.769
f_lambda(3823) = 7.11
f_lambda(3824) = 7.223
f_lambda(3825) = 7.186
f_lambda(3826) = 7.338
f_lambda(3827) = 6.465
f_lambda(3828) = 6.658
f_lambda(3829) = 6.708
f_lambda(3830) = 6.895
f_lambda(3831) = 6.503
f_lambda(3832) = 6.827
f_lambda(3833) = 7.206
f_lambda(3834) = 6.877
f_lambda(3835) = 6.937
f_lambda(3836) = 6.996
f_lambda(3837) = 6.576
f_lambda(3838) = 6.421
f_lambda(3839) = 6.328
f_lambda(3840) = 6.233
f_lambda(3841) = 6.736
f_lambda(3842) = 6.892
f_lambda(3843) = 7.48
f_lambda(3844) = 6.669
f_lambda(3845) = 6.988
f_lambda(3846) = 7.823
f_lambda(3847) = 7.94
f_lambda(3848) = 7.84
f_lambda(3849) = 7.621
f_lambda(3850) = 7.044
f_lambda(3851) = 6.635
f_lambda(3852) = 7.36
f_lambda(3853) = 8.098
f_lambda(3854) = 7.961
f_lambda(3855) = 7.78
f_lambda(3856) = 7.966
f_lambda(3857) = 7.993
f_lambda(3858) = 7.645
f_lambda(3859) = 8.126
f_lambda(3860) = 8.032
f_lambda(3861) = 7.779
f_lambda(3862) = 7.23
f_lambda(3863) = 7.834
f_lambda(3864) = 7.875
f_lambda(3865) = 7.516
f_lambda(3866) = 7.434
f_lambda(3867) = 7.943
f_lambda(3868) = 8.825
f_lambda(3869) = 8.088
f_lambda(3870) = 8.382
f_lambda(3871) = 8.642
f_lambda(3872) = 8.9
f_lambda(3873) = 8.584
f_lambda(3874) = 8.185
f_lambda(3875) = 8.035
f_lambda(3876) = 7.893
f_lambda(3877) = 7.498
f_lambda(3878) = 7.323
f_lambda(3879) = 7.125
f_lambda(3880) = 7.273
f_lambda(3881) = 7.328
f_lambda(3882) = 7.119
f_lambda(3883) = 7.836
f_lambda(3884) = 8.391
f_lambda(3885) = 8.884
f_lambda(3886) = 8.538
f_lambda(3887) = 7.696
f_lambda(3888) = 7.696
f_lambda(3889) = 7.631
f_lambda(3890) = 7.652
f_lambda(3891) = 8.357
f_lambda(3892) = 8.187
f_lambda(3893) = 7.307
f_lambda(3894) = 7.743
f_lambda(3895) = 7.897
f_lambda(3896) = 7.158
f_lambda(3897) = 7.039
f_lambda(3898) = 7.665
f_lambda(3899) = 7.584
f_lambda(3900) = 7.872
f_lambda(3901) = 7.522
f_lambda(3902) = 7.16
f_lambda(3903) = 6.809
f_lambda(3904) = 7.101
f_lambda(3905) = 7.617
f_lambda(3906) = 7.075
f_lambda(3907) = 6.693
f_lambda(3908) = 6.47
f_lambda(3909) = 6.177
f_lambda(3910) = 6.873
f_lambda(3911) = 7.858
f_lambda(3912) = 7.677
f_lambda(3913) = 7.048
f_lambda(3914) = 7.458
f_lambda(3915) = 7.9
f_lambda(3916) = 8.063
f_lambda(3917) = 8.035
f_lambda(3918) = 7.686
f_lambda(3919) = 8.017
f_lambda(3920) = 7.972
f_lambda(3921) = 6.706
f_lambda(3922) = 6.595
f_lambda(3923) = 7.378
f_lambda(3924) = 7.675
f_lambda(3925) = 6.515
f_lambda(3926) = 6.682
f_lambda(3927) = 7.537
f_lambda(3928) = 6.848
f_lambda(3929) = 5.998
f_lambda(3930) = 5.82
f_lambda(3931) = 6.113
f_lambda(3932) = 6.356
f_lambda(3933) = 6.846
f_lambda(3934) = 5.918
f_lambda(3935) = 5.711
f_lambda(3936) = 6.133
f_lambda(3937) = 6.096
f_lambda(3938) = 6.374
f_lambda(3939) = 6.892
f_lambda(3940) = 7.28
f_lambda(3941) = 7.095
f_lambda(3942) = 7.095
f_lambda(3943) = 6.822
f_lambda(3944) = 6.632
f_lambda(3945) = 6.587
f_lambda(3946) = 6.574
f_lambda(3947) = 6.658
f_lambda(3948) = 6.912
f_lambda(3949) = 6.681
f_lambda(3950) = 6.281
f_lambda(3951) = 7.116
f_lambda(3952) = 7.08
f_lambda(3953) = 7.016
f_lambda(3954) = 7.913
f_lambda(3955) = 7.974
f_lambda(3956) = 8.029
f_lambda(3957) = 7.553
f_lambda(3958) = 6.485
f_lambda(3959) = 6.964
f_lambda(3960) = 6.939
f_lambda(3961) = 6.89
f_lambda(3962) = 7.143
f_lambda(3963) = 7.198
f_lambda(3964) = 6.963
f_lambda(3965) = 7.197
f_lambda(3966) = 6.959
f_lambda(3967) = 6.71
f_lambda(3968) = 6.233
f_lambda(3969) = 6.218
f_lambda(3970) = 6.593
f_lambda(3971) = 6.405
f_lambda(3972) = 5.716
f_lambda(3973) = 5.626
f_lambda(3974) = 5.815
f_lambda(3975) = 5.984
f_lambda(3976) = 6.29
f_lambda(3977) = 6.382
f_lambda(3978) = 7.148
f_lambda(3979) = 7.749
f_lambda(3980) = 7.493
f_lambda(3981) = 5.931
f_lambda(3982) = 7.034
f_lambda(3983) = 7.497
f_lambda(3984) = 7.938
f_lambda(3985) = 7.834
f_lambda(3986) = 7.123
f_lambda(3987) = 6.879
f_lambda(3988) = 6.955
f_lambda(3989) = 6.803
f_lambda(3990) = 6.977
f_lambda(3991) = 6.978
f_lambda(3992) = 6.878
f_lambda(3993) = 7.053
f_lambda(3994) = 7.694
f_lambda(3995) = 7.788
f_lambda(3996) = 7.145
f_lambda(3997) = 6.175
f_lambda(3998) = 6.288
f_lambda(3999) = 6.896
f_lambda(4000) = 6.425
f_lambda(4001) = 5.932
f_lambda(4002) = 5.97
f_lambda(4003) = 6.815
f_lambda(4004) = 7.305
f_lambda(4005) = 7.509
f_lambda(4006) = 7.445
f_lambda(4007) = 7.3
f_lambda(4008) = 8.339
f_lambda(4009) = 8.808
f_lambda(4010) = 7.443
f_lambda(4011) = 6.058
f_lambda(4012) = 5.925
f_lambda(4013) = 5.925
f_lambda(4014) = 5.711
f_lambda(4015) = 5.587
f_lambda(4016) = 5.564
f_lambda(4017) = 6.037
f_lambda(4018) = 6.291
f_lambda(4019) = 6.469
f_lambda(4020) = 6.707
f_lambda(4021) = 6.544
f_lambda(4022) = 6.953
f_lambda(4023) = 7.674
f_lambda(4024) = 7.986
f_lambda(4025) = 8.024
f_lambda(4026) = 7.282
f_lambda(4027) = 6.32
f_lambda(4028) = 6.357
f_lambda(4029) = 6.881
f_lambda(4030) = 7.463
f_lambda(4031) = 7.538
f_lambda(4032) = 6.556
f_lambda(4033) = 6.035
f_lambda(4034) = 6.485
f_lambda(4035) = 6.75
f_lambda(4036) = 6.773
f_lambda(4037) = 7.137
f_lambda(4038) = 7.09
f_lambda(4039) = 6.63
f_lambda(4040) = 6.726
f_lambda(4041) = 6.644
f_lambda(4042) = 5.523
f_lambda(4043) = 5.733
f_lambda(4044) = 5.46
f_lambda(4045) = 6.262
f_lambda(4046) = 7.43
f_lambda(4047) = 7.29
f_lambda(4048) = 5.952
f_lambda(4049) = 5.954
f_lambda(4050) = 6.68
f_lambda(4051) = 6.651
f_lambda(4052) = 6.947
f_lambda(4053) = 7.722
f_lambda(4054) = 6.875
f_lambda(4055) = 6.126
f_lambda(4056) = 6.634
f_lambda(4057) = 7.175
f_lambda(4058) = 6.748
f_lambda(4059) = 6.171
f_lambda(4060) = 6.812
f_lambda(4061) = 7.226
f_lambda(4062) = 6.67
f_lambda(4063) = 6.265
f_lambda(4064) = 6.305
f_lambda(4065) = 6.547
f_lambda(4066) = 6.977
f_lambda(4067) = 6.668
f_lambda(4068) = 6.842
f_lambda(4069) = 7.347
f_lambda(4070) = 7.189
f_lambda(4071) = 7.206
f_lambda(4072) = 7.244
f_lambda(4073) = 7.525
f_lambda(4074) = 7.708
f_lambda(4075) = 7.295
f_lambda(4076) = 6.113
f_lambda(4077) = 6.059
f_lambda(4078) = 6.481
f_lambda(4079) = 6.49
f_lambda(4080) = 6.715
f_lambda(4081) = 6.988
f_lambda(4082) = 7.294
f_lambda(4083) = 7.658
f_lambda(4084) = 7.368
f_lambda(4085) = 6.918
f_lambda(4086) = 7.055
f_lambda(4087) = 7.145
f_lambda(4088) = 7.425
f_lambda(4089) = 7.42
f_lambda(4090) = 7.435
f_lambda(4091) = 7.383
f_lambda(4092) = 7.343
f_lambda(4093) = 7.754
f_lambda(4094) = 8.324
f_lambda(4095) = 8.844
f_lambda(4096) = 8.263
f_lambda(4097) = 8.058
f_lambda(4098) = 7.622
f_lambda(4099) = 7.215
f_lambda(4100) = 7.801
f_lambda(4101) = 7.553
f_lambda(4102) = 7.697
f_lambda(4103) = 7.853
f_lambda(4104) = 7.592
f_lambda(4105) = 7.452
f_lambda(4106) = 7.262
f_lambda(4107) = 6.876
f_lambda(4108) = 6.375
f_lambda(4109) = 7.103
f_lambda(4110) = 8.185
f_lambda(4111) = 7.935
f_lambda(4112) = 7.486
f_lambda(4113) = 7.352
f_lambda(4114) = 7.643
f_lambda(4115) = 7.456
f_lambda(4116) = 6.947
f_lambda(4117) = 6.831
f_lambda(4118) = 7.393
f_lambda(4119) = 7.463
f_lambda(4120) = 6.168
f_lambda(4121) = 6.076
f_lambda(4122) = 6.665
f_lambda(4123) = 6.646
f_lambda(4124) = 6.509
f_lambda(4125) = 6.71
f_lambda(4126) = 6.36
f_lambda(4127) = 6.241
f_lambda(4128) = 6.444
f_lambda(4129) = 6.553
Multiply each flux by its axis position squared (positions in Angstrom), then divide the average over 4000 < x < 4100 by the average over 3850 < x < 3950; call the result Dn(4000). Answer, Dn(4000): 1.01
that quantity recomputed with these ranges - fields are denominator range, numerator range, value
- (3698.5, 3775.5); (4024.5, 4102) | 1.03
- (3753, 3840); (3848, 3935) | 1.08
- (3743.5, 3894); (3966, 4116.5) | 1.04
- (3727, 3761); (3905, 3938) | 0.94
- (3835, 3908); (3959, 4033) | 0.96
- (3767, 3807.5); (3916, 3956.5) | 1.01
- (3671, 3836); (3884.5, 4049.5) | 1.02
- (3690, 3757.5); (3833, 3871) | 1.01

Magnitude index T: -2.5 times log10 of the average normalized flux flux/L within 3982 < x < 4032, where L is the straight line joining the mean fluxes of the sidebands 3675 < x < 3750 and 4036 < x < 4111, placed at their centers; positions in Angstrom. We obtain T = 0.04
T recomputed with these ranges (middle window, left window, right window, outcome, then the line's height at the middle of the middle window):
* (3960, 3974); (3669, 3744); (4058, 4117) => 0.137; 7.47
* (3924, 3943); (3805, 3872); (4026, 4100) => 0.094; 7.15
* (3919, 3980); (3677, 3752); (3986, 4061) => 0.041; 7.03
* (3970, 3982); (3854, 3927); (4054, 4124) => 0.154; 7.43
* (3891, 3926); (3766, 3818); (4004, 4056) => -0.048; 7.05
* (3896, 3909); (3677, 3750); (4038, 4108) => 0.039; 7.44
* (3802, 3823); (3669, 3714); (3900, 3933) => 0.068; 7.46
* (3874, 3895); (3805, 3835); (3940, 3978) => -0.130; 6.91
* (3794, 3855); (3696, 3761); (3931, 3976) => 0.062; 7.47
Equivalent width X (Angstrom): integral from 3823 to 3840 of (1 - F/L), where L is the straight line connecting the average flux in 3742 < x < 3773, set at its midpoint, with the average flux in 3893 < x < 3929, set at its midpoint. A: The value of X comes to 1.7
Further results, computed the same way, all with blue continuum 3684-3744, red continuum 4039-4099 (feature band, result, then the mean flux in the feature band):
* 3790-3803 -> 0.75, 7.29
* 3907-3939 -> 2.01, 6.92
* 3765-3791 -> 0.85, 7.54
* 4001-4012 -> -0.06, 7.17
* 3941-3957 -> 0.57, 7.04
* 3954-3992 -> 1.79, 6.89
